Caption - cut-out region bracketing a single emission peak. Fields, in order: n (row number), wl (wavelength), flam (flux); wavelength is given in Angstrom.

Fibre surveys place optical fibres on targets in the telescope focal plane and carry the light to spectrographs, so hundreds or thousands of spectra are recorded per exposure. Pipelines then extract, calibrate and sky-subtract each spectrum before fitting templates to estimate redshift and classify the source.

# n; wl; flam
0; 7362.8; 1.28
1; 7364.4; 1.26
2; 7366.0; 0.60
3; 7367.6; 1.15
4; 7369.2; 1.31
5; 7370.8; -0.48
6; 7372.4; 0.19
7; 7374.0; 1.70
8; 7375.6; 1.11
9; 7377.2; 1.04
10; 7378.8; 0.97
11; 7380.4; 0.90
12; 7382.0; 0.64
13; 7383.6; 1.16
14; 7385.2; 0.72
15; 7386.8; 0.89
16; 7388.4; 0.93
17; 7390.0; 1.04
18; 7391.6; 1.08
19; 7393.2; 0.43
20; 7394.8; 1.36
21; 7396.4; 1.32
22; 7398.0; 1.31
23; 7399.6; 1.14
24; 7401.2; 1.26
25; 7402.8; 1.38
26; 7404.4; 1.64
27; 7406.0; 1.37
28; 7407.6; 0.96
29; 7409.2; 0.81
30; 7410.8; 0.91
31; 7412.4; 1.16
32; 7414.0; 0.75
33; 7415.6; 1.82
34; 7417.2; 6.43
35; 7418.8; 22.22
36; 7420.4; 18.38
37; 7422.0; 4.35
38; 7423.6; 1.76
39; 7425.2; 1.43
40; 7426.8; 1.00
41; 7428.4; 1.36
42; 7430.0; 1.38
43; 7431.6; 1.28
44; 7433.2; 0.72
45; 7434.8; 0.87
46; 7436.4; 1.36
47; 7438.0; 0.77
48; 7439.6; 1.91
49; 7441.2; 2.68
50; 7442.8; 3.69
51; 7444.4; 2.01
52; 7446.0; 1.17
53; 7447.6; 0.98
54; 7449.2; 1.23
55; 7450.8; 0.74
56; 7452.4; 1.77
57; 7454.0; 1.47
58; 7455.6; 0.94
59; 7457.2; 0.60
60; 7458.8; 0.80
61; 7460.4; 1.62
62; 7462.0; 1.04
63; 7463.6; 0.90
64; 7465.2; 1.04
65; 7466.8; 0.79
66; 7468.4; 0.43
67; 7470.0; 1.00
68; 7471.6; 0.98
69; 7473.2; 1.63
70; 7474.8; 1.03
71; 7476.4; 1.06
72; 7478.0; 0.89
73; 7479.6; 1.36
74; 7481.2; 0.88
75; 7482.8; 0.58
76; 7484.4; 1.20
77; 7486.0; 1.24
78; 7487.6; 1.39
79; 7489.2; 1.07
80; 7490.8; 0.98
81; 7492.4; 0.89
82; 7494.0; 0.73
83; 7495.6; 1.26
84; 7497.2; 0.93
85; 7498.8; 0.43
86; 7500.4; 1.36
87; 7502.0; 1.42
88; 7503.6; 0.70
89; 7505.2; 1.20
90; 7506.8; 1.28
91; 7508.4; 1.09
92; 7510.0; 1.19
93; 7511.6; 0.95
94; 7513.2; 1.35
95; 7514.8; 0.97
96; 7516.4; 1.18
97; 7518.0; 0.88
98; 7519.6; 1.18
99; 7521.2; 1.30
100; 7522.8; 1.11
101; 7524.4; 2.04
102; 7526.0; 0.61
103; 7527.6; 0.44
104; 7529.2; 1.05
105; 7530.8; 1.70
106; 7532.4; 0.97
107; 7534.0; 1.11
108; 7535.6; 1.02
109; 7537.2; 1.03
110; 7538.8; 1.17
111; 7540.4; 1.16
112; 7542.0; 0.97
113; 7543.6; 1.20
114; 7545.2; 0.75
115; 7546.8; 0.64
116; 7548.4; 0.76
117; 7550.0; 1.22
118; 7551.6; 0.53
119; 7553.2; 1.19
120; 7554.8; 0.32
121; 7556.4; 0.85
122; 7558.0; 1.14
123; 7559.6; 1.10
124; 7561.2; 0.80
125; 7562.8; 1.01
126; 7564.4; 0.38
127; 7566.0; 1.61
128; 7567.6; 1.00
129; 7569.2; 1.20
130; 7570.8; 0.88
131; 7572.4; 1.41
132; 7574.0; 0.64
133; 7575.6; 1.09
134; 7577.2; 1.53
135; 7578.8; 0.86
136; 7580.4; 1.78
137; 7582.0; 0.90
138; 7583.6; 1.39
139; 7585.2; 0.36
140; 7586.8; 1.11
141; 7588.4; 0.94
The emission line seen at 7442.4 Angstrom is [N II]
